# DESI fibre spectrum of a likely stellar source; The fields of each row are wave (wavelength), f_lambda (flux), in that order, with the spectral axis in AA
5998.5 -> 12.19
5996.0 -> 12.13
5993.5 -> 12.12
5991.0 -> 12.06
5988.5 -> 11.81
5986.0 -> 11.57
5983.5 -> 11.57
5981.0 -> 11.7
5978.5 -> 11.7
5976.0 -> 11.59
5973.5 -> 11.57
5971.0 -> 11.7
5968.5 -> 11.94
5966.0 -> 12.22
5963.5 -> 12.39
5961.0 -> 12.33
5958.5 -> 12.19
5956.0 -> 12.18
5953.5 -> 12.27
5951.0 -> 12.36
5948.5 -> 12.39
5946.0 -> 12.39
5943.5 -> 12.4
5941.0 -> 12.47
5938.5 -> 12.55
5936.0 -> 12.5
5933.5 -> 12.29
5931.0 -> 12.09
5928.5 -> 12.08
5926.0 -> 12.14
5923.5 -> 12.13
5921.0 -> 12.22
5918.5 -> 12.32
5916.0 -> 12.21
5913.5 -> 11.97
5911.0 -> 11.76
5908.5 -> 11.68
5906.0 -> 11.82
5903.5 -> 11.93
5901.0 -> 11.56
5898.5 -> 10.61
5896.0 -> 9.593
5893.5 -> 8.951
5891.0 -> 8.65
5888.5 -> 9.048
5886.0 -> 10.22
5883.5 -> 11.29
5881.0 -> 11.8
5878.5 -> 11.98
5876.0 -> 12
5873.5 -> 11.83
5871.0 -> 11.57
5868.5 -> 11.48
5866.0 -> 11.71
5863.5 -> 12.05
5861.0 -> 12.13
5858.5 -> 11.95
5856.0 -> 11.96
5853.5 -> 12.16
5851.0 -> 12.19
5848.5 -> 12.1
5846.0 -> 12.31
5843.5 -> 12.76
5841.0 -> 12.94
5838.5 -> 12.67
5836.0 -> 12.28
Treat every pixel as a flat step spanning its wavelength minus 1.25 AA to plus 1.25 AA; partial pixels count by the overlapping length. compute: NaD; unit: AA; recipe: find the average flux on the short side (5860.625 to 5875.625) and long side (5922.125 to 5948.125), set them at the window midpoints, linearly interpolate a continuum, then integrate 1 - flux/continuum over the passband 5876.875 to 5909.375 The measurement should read 3.5 AA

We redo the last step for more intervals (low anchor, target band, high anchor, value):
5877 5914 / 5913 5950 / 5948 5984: -2.7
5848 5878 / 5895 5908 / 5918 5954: 1.0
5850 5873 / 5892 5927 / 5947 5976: 1.6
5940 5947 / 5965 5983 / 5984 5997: 0.5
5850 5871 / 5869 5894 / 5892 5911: 1.3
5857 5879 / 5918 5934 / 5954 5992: -0.4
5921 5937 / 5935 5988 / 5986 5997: 0.0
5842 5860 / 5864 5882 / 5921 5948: 0.7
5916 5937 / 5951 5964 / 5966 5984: -0.4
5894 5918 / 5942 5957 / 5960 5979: -0.7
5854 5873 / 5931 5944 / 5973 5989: -0.8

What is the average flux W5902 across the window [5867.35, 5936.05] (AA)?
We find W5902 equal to 11.4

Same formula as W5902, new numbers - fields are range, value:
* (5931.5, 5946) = 12.4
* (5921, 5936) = 12.2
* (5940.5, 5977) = 12.2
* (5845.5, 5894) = 11.4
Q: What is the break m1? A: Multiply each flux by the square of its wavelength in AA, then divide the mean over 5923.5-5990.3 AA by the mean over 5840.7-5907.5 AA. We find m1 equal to 1.09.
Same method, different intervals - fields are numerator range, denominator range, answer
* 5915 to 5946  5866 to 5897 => 1.16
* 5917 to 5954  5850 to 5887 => 1.07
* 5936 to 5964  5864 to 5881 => 1.08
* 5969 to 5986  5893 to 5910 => 1.09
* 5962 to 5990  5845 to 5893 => 1.07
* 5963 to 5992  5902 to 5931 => 1.00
